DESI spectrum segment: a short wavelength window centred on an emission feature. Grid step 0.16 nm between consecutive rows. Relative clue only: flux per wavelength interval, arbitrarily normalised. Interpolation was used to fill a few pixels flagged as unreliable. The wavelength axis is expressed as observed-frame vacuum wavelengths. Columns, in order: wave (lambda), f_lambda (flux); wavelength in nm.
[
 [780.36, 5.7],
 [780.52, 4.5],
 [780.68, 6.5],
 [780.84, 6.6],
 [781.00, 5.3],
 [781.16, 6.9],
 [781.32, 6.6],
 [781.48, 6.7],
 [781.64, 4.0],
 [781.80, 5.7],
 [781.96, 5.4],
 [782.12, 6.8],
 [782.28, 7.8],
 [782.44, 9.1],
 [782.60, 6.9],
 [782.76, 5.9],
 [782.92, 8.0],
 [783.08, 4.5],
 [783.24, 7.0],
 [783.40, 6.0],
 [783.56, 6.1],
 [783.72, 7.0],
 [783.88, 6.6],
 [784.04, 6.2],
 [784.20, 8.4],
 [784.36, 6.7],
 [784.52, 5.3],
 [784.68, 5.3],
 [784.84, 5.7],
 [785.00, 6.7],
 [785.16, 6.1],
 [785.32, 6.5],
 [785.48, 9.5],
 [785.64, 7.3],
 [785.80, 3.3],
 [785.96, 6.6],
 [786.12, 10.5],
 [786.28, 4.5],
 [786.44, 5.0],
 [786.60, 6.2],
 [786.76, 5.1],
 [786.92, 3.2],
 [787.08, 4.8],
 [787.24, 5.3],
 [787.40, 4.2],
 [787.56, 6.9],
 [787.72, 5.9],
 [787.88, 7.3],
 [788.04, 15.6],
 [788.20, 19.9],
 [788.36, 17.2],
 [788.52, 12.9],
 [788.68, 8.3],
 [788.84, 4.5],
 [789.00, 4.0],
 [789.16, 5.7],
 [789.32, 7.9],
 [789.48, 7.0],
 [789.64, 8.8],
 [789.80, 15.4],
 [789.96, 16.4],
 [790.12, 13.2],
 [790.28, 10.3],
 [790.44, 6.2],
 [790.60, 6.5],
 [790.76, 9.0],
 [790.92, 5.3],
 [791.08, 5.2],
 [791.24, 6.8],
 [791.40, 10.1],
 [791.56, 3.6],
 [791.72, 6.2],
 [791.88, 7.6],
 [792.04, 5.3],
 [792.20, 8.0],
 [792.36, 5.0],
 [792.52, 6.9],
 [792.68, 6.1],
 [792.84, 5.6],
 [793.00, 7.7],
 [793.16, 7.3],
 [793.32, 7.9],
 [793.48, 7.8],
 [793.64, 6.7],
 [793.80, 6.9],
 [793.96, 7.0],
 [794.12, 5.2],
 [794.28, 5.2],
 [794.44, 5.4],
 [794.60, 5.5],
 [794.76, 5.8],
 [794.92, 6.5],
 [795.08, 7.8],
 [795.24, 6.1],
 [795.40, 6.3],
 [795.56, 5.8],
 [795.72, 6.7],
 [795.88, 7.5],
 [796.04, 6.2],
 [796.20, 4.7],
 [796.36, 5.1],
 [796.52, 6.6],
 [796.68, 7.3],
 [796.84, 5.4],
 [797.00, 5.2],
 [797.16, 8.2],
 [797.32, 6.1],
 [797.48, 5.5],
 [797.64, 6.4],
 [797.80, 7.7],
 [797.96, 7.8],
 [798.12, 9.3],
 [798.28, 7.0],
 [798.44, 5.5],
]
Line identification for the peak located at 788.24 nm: [S II] 6716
